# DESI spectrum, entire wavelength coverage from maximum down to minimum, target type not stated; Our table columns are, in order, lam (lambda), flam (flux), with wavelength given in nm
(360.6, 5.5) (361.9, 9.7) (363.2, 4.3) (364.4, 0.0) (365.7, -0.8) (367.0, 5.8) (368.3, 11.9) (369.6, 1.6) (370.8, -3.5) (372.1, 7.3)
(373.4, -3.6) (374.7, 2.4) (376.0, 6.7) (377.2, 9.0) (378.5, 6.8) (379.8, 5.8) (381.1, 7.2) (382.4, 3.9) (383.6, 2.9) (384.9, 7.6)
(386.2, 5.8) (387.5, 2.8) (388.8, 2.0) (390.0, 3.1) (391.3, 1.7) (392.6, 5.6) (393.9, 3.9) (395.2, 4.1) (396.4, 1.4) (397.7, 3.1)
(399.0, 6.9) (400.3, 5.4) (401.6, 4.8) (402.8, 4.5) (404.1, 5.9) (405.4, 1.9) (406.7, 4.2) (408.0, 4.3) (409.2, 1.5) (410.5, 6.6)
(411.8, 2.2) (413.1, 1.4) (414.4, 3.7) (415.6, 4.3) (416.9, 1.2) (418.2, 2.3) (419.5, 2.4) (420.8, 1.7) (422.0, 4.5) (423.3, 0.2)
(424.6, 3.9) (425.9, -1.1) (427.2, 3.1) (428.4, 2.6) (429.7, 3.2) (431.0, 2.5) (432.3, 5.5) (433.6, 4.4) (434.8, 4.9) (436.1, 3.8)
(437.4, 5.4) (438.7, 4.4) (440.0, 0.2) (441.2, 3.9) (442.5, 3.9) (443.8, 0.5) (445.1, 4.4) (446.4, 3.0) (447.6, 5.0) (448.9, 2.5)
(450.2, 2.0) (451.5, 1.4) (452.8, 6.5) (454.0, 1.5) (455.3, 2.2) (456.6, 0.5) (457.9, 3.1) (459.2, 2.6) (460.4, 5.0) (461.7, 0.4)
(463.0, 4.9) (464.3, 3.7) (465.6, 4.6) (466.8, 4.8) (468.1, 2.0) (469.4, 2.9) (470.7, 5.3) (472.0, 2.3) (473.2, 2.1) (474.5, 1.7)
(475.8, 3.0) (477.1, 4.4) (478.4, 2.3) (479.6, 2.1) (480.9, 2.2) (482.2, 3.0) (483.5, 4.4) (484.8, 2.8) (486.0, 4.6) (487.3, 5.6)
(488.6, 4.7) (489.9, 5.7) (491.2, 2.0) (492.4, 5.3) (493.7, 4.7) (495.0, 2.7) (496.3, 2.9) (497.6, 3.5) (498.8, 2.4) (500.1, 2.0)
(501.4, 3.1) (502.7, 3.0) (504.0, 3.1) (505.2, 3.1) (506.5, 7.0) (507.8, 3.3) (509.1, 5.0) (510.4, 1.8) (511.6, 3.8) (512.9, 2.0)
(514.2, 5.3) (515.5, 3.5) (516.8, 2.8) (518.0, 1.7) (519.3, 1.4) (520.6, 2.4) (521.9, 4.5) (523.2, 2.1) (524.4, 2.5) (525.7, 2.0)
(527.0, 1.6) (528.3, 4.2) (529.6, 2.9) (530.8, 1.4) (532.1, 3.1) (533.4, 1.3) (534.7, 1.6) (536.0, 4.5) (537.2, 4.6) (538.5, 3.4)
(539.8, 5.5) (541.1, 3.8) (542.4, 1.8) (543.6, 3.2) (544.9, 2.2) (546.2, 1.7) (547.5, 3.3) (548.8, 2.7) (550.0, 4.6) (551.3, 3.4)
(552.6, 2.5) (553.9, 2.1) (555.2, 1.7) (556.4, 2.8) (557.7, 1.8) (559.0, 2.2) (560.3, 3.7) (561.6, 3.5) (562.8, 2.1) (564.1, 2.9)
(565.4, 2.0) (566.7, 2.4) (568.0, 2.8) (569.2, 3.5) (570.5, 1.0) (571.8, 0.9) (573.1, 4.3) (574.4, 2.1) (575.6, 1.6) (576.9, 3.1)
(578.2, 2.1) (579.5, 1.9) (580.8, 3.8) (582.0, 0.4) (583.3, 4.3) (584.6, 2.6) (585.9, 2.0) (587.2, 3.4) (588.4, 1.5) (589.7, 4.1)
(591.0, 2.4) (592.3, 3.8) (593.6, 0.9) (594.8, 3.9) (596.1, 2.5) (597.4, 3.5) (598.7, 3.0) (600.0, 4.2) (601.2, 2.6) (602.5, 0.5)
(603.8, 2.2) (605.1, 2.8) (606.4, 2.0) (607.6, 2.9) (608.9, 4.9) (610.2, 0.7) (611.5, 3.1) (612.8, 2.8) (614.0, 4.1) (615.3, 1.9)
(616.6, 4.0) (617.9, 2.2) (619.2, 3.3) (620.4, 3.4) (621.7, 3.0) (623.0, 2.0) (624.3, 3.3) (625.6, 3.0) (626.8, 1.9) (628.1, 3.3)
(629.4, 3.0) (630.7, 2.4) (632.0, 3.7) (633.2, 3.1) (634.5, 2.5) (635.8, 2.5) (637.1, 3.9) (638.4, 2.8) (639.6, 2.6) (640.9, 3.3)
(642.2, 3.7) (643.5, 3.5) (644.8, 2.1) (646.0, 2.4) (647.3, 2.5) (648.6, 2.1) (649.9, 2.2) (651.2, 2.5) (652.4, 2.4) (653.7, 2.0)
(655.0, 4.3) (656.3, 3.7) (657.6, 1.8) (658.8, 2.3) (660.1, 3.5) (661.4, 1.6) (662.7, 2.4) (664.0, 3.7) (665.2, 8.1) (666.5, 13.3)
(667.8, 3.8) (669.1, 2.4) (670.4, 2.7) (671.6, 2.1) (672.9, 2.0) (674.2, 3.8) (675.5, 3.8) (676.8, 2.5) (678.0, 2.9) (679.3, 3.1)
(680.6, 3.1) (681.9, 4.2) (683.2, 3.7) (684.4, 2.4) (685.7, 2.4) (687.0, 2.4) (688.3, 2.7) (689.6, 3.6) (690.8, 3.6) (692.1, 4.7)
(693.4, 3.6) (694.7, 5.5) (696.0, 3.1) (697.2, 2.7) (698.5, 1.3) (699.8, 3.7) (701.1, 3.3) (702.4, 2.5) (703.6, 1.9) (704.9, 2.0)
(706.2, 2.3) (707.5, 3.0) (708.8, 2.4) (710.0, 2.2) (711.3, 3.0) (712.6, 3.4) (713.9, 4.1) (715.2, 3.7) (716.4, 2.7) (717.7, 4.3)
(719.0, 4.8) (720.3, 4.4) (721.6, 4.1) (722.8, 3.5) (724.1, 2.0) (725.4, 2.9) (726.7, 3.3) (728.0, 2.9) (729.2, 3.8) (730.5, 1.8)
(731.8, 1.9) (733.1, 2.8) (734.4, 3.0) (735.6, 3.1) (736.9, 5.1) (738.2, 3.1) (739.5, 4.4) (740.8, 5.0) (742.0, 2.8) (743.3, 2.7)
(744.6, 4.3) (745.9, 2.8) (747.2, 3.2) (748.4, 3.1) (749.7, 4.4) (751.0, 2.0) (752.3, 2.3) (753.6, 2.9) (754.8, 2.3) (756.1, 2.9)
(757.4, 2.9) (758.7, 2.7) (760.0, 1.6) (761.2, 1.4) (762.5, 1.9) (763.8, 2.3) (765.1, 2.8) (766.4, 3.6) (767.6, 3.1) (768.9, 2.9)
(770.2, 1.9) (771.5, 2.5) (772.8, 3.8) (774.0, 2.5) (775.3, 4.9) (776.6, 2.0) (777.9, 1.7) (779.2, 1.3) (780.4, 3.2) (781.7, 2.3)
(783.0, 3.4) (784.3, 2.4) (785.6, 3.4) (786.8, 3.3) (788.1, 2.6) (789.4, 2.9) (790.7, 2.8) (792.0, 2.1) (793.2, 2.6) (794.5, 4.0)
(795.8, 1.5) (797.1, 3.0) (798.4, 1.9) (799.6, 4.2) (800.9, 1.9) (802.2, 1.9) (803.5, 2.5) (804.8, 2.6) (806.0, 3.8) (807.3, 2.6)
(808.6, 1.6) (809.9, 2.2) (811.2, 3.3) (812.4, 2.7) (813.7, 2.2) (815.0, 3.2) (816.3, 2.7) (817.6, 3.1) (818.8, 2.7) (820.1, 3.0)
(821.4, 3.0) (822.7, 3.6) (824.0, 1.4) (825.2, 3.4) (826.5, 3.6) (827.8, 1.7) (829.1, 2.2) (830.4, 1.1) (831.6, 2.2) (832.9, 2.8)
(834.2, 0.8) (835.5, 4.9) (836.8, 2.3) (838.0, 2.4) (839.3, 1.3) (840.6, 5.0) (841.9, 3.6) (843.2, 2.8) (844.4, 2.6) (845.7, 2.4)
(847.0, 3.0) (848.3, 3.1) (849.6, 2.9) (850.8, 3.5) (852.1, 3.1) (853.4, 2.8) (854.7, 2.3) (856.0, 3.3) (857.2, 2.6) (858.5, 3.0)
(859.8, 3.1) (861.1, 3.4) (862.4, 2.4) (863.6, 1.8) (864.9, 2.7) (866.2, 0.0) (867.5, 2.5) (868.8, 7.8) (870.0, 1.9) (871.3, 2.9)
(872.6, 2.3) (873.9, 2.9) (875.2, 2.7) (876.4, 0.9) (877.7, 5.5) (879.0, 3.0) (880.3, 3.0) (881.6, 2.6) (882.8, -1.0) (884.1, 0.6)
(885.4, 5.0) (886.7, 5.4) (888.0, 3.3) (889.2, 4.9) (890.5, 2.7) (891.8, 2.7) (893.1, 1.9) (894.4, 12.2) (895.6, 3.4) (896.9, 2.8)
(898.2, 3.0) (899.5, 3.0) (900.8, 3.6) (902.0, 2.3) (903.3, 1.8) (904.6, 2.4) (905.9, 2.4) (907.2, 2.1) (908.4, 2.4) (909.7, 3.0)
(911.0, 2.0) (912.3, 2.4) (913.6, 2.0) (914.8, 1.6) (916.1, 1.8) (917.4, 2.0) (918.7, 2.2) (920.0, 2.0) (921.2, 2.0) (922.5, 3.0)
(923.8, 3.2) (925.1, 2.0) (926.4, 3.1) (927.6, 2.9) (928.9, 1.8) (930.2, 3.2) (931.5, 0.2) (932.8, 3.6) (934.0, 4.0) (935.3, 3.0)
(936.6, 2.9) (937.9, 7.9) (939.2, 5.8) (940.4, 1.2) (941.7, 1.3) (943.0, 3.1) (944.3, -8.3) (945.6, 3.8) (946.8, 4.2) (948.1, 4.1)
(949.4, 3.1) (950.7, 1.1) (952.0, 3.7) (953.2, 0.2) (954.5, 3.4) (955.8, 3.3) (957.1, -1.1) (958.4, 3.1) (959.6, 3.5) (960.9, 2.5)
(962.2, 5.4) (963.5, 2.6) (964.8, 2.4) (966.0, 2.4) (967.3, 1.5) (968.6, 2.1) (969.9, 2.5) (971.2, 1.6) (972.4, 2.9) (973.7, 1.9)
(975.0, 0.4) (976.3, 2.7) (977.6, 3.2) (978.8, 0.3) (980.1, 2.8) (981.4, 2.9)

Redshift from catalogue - 0.79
